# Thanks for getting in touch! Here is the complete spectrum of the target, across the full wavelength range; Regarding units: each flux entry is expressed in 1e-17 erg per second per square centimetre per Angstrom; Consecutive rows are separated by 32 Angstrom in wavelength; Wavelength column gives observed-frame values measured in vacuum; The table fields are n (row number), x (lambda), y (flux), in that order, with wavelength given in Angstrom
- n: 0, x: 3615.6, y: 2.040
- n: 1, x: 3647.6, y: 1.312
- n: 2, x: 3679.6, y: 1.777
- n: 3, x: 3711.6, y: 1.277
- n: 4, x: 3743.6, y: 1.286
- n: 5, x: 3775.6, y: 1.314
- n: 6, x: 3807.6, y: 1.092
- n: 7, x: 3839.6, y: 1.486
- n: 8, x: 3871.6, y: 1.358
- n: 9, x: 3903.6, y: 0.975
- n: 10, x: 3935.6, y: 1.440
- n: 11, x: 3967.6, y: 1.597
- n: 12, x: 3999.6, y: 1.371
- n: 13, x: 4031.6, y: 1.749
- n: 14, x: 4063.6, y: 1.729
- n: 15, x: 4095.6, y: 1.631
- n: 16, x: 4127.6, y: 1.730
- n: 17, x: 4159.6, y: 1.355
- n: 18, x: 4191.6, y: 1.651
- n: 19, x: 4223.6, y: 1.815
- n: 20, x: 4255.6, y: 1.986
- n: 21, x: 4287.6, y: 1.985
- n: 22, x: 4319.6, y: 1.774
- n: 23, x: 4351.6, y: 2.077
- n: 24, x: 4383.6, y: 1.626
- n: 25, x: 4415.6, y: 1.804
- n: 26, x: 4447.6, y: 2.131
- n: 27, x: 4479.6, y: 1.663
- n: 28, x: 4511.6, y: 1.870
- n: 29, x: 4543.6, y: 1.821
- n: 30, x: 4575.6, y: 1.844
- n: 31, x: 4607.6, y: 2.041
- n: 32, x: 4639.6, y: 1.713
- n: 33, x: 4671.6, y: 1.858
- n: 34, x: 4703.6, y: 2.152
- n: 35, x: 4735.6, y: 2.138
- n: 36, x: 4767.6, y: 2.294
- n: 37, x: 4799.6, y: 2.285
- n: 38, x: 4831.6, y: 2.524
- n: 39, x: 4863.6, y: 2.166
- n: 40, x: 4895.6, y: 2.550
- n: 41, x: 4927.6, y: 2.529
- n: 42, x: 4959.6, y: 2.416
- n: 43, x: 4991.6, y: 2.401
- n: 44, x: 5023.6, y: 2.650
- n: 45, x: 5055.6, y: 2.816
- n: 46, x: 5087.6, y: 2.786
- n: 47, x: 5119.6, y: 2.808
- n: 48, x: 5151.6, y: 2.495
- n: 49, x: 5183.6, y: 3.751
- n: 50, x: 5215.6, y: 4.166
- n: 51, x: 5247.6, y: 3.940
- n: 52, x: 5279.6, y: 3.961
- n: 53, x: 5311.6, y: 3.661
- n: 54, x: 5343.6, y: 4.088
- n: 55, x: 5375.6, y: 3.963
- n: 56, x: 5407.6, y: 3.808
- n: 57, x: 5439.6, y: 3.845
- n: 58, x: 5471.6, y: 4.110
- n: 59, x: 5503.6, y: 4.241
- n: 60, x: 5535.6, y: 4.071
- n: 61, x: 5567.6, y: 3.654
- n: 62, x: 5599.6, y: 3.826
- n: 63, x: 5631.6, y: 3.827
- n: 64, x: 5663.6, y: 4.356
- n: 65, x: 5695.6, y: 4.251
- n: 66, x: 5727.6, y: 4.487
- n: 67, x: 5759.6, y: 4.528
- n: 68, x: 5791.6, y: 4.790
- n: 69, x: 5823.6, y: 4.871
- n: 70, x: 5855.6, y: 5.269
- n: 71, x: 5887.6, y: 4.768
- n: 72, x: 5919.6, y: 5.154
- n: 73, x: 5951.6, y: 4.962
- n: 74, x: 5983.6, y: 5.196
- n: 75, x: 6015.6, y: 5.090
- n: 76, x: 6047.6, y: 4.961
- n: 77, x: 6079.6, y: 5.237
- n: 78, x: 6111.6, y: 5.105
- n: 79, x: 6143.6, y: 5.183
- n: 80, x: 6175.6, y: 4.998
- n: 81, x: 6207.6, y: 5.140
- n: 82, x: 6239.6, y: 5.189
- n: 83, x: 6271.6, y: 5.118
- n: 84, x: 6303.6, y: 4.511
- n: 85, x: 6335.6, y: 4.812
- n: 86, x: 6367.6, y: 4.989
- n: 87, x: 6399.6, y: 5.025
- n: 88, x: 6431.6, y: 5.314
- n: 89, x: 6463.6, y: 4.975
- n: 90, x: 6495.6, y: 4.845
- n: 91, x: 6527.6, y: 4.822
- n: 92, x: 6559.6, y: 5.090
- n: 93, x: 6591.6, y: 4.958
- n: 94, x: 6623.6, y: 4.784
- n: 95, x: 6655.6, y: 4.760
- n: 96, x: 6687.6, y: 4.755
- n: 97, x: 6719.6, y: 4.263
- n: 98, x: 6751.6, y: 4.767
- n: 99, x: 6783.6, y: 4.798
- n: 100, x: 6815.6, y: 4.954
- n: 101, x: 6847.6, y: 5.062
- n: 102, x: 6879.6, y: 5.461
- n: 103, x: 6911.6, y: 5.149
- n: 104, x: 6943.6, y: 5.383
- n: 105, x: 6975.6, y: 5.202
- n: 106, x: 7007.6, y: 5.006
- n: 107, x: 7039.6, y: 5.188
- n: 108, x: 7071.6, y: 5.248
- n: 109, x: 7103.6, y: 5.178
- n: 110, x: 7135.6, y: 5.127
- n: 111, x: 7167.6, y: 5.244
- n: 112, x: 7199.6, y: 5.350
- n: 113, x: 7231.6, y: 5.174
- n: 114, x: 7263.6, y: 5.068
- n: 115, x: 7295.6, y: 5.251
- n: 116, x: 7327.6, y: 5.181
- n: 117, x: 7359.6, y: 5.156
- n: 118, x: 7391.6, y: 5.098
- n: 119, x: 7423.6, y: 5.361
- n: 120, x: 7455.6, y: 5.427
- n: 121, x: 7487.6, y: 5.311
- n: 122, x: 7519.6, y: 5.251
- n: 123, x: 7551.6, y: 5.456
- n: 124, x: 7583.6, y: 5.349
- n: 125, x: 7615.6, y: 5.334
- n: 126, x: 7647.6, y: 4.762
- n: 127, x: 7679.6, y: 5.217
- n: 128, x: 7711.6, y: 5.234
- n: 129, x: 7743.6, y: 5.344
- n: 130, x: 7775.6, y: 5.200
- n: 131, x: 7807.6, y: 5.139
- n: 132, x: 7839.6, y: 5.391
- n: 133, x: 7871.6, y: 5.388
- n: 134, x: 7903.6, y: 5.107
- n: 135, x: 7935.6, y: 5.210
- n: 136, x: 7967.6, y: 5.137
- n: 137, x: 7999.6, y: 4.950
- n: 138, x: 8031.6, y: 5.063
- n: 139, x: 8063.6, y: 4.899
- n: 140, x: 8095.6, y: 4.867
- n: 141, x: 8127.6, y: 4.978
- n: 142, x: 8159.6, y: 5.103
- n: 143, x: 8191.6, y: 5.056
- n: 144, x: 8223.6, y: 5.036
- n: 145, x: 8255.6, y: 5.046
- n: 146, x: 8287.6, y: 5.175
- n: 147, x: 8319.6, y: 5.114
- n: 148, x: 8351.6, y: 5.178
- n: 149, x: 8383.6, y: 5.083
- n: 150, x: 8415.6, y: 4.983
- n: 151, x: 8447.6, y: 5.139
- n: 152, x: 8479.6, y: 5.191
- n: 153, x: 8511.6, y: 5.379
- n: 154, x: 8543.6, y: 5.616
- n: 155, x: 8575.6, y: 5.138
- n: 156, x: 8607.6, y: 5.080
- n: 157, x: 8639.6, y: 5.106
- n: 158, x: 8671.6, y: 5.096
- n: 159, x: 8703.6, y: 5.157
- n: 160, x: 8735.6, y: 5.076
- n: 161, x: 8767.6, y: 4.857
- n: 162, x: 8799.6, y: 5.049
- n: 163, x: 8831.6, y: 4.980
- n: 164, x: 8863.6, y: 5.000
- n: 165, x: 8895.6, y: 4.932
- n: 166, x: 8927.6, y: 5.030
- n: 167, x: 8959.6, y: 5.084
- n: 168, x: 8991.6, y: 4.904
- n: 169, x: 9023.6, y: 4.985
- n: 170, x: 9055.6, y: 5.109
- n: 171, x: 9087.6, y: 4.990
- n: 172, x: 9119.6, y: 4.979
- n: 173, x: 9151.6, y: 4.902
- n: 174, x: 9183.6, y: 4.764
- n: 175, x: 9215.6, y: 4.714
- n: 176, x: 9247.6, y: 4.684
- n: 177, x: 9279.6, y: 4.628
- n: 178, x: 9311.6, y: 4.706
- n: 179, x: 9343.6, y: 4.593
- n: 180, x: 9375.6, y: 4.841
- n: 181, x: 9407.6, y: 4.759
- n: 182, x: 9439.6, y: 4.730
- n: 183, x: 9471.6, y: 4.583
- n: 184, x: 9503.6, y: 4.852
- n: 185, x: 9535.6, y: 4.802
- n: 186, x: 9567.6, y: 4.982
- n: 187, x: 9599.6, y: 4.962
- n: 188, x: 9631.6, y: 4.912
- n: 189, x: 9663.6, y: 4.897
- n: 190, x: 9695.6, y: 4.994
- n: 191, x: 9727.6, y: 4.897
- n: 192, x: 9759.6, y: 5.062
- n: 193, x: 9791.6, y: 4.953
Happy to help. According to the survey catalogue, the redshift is 0.297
